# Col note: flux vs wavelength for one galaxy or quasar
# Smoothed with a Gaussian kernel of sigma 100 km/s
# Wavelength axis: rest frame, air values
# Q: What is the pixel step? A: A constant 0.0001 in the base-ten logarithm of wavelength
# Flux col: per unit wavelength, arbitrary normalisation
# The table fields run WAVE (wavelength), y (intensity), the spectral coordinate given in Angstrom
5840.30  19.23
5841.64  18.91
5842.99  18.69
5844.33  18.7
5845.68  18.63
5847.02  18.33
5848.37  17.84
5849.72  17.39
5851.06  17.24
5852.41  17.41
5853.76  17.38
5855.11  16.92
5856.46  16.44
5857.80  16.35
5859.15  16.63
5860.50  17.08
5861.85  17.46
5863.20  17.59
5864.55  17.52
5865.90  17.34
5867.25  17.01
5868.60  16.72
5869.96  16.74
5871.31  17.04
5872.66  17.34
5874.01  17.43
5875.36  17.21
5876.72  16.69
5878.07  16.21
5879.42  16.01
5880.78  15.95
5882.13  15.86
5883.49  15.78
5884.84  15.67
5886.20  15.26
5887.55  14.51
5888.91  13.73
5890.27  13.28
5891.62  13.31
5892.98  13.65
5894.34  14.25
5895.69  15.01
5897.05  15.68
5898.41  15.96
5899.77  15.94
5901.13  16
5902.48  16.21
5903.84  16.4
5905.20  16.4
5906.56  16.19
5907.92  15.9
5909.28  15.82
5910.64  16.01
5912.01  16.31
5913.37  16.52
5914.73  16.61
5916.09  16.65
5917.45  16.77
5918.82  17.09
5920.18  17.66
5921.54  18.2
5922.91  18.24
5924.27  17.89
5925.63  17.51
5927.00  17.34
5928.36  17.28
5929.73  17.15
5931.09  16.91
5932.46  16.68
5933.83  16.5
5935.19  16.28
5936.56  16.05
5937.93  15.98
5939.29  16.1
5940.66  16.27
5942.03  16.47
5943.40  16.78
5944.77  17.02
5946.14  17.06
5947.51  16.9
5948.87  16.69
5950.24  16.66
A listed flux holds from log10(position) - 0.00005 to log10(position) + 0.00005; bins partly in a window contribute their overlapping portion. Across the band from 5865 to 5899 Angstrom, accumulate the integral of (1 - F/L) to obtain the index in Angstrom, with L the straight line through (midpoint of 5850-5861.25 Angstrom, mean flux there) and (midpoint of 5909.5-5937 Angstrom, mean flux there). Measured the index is 2.4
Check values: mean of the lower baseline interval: 17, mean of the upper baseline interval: 17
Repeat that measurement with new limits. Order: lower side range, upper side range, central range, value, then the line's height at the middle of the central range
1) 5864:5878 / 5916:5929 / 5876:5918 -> 4.03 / 17.3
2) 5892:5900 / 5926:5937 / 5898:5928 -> -1.66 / 15.8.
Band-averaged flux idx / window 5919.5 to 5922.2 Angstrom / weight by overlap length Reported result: 18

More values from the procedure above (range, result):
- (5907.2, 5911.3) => 15.9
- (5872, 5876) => 17.3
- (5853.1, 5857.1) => 16.9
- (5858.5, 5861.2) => 16.9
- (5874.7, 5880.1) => 16.5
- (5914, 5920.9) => 17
